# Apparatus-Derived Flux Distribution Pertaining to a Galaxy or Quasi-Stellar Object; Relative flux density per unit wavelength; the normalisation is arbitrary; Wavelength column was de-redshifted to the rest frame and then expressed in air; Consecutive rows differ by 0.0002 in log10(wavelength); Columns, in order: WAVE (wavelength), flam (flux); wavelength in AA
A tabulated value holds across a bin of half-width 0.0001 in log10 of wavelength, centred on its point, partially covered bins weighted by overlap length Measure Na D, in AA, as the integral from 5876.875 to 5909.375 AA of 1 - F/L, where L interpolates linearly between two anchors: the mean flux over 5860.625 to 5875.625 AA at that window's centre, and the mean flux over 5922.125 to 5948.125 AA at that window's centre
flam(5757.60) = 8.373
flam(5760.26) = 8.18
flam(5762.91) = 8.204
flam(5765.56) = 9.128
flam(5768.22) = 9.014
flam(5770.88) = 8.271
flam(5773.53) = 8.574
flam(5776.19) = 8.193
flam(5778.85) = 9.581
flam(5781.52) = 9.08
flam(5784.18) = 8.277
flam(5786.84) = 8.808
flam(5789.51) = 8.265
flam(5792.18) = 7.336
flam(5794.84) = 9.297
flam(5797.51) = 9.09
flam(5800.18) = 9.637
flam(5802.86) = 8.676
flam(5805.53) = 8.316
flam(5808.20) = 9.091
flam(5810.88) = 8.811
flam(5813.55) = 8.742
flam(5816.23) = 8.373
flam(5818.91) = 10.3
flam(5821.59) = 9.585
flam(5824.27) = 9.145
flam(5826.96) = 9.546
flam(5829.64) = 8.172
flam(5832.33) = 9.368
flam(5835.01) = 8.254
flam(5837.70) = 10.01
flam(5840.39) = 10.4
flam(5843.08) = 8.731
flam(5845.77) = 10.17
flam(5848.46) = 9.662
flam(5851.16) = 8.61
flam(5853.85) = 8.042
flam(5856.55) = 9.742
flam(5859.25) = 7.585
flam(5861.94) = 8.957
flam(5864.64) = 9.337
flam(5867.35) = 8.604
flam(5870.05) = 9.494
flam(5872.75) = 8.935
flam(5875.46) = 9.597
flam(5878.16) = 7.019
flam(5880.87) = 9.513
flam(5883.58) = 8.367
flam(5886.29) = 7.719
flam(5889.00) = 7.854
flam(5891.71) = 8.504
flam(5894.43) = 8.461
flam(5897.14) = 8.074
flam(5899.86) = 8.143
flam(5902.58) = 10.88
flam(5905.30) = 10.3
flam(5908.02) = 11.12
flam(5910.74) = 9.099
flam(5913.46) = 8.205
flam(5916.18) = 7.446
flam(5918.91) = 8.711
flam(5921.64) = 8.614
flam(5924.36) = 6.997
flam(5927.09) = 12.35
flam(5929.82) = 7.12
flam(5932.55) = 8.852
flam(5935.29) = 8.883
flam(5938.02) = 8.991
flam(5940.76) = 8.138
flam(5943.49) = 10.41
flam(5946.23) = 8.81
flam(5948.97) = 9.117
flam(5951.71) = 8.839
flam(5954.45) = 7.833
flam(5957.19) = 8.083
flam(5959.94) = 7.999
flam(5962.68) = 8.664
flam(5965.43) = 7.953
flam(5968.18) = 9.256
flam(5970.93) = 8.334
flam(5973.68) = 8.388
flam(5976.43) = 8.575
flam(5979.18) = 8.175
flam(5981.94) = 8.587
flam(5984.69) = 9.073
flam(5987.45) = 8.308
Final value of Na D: 0.8 AA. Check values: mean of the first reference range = 9.12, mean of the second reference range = 8.94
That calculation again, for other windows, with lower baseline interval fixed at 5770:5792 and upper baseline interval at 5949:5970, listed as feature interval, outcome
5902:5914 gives -2.1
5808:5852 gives -3.7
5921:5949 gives -1.6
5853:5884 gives -1.1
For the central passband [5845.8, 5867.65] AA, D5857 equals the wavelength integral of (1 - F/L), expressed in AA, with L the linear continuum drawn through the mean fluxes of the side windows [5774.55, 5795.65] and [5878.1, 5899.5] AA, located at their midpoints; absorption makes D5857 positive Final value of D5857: -1.44 AA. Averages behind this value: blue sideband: 8.59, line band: 8.91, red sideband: 8.26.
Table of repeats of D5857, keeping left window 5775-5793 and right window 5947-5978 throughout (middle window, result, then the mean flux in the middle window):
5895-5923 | -1.8 AA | 9.04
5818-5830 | -1.3 AA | 9.41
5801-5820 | -0.8 AA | 8.9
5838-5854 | -1.7 AA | 9.41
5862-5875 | -0.9 AA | 9.11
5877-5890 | 0.6 AA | 8.12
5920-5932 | -0.4 AA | 8.78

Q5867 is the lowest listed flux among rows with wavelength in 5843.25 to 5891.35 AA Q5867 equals 7.019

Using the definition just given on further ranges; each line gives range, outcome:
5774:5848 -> 7.336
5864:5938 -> 6.997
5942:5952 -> 8.81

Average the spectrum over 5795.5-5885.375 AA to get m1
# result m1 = 9.02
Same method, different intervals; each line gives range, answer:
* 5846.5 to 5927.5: 8.83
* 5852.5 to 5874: 8.84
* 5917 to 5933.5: 8.73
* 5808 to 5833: 9.1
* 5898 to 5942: 8.98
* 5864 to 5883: 8.89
